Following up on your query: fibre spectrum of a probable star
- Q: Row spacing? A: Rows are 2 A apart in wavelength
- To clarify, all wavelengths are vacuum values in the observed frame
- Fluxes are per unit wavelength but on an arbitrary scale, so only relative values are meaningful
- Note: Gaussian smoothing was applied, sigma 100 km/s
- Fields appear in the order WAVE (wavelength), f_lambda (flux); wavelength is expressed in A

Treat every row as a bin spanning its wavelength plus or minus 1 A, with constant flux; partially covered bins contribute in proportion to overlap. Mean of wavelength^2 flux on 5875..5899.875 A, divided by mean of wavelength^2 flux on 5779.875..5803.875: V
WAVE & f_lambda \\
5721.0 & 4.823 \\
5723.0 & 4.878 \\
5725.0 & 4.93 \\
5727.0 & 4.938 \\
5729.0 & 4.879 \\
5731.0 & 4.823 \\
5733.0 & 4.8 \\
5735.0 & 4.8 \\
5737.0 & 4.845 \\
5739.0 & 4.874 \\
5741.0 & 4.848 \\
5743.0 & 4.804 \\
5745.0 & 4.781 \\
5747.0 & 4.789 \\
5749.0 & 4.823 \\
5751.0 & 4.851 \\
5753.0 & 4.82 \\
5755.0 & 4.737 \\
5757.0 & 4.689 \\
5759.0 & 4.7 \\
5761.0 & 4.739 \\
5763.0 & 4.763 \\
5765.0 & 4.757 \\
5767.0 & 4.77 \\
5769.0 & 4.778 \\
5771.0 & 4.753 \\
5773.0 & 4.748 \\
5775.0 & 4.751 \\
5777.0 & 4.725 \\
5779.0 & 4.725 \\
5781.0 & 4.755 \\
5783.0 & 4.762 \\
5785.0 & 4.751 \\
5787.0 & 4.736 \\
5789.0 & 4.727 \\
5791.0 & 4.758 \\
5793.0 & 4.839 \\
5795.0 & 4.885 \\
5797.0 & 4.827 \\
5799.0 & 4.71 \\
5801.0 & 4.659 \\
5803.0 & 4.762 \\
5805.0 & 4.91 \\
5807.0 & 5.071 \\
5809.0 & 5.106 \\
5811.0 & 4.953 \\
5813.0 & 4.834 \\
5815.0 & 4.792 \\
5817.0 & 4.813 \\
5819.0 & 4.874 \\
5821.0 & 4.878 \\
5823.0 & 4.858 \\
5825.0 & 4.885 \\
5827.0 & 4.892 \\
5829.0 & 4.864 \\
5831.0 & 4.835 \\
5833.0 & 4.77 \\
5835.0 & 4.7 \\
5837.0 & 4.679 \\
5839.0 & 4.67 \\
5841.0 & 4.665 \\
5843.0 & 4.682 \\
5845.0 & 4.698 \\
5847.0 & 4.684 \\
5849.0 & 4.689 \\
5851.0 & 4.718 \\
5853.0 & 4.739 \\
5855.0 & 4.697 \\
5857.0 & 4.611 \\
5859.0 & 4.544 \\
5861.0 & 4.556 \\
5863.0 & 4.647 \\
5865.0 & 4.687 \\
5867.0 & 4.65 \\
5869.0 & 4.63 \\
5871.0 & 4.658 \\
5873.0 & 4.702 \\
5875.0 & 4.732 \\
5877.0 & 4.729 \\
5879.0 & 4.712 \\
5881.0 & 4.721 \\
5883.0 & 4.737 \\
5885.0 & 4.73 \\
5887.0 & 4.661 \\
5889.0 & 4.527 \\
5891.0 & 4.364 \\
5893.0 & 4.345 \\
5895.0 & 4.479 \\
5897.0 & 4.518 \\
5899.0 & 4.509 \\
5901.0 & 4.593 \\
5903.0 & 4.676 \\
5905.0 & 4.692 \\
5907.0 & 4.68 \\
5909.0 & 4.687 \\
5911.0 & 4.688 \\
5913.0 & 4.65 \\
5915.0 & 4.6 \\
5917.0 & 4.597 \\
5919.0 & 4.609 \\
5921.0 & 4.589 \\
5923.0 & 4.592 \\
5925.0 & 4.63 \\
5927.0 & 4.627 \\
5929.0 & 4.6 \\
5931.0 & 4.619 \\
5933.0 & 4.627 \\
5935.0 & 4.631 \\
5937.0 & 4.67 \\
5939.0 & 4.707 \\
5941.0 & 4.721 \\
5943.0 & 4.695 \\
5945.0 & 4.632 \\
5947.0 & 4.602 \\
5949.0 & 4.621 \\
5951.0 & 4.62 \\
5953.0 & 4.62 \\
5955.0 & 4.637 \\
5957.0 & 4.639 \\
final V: 1.0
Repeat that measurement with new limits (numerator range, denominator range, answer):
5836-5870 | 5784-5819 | 0.98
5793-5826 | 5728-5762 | 1.04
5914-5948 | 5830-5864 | 1.02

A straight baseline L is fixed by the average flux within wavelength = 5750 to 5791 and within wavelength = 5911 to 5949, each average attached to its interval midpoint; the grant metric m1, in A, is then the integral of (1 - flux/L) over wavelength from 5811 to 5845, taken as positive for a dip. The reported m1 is -0.6 A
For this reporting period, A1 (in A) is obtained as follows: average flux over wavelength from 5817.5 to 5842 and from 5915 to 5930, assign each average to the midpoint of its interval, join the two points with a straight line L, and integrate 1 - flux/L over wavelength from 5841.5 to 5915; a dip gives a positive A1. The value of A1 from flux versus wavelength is 0.9 A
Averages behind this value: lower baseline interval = 4.8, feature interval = 4.64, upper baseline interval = 4.61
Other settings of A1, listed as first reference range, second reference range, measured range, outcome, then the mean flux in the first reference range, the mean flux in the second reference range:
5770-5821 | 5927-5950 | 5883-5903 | 0.66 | 4.81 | 4.65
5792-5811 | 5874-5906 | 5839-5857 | 0.16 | 4.87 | 4.61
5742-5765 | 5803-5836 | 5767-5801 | 0.40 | 4.77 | 4.87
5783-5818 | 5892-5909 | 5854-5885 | -0.14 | 4.83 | 4.57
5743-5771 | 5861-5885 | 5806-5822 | -0.63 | 4.77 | 4.69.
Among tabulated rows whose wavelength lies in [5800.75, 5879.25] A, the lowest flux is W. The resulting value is 4.544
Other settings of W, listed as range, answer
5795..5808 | 4.659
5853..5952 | 4.345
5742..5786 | 4.689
